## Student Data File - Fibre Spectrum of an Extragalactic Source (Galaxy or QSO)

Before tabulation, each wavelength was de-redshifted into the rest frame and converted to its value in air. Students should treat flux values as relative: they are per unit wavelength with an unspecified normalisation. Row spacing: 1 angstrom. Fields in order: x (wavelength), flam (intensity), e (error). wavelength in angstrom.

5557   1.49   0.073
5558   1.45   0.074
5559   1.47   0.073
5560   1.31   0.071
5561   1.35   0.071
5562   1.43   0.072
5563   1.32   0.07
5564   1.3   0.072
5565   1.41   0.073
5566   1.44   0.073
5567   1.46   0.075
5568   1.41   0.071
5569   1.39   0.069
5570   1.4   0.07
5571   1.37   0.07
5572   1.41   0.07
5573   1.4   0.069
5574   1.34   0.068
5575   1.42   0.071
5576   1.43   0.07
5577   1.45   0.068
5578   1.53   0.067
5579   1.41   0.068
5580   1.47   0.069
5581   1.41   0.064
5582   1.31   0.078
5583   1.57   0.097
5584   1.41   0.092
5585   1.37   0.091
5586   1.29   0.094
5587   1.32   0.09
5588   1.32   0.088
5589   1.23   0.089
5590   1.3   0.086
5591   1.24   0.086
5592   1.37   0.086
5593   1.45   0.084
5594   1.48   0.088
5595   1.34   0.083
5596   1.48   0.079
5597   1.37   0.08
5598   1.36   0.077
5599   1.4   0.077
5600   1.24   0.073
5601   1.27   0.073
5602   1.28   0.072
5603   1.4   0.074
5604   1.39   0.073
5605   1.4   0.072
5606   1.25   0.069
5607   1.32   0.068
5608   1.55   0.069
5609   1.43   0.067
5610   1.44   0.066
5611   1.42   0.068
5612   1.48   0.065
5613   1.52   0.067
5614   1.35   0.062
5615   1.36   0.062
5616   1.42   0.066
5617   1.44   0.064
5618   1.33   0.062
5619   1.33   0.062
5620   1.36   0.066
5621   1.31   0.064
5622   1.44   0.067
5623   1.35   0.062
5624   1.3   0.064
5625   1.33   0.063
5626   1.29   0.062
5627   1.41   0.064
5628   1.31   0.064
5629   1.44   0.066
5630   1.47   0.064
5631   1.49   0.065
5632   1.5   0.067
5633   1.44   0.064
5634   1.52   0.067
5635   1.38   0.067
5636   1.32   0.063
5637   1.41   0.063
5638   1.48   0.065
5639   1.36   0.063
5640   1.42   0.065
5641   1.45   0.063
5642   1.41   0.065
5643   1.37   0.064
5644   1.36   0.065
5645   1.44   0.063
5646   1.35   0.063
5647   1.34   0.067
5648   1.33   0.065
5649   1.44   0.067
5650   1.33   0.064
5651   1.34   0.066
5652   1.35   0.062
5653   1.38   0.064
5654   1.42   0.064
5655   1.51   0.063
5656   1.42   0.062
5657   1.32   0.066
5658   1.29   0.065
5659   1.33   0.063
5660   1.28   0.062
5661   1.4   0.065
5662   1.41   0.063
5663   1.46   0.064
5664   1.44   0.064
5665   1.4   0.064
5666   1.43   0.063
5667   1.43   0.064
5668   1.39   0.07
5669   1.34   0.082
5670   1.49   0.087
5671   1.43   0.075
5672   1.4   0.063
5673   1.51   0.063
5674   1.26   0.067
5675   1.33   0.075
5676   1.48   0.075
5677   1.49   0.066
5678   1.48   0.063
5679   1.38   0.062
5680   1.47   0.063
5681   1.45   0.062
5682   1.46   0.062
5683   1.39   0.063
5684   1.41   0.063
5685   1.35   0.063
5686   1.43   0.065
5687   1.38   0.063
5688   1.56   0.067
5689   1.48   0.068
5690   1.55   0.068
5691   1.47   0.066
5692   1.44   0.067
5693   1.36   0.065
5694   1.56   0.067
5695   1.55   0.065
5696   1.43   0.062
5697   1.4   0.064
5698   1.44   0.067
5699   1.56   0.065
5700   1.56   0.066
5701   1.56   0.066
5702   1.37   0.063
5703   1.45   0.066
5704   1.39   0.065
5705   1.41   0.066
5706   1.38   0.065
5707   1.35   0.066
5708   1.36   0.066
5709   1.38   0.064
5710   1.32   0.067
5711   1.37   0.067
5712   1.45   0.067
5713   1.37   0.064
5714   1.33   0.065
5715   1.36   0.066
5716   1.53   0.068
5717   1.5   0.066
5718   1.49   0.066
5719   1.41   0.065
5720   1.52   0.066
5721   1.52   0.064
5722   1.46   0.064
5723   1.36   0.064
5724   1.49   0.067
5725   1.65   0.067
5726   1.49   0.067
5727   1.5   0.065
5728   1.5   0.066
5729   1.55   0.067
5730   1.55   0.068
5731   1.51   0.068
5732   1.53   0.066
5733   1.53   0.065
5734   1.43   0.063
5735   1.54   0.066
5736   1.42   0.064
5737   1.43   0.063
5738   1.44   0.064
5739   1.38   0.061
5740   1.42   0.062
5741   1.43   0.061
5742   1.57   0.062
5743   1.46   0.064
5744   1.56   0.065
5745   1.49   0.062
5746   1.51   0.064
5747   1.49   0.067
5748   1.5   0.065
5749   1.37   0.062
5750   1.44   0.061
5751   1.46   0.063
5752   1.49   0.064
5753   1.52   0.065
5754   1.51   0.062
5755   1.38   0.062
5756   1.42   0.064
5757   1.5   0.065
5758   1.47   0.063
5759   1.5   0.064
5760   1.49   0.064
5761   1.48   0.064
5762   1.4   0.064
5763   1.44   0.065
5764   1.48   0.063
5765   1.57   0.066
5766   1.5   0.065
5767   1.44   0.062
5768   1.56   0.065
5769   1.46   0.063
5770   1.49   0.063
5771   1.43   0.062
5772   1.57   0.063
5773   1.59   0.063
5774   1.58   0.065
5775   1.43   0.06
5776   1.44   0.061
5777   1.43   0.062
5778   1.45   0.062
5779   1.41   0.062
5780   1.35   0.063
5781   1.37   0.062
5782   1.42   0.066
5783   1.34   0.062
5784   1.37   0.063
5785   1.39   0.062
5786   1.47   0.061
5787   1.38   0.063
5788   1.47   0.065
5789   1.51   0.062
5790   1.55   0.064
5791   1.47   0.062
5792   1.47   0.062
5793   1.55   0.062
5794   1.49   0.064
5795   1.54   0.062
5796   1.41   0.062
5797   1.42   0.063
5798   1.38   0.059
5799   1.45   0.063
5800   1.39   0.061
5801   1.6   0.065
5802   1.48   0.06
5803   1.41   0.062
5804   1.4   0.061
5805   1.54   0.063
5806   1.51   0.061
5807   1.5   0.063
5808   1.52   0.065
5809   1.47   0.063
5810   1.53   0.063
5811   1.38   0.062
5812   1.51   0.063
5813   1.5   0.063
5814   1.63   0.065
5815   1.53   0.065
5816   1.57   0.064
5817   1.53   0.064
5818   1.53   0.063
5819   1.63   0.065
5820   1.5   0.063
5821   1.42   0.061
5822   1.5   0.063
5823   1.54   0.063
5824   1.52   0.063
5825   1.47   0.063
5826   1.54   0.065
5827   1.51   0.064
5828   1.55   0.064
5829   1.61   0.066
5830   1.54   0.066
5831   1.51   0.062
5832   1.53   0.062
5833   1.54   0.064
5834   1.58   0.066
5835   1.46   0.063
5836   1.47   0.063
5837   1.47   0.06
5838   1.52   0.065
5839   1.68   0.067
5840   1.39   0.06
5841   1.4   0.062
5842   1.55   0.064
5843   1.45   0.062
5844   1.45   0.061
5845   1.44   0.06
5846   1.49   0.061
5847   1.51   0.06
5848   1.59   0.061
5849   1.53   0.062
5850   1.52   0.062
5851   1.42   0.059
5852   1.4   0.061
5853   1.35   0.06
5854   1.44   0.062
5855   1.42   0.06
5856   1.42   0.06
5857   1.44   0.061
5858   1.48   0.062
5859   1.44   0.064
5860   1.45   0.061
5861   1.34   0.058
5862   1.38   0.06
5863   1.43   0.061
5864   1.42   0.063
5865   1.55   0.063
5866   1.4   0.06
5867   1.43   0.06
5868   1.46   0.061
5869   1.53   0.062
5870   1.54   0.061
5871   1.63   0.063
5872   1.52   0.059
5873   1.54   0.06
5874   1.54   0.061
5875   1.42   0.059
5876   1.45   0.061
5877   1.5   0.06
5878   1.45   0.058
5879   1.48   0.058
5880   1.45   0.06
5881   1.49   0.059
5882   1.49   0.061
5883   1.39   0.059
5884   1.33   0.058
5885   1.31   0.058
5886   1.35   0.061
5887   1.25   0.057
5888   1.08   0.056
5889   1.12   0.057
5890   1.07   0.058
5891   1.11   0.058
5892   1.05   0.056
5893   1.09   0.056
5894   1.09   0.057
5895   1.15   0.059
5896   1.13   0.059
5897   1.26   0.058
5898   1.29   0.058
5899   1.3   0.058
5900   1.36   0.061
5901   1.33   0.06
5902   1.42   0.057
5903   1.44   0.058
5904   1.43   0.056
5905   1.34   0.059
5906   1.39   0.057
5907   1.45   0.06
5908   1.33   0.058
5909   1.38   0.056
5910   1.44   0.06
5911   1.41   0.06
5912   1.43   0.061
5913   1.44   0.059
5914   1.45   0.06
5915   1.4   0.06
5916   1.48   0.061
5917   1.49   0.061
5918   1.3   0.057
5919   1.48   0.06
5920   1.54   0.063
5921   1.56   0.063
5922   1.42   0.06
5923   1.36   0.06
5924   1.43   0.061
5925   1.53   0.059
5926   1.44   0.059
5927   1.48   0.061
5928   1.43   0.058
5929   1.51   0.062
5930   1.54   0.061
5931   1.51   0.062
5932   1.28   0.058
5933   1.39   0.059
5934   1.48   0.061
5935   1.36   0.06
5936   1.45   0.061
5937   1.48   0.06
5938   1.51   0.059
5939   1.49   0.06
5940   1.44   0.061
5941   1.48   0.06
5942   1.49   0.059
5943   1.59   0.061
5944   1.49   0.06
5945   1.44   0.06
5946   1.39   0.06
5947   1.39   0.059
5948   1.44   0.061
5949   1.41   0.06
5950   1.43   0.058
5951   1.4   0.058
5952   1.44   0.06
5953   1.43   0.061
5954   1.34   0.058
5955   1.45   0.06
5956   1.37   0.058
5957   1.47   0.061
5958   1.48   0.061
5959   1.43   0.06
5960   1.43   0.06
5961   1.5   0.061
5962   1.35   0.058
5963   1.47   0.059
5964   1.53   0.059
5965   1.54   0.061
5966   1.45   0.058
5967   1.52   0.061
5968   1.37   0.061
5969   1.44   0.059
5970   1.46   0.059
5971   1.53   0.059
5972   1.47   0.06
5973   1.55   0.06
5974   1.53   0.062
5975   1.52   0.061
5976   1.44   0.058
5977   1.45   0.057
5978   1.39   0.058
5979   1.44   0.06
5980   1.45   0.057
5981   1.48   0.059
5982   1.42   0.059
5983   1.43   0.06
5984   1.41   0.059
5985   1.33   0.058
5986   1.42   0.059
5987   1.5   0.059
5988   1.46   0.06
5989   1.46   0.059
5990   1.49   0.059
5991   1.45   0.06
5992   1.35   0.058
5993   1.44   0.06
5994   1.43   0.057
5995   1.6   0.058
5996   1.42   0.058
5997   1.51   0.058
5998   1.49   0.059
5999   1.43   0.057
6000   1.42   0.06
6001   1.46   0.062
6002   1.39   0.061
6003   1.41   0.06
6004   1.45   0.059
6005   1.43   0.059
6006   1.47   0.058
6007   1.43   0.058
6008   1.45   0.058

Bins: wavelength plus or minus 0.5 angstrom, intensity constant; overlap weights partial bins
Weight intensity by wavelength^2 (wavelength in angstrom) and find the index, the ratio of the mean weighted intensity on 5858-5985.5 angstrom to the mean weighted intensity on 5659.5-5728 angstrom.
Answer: 1.07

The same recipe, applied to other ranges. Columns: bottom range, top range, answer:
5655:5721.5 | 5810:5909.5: 1.06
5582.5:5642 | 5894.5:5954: 1.14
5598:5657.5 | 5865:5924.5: 1.09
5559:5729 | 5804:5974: 1.11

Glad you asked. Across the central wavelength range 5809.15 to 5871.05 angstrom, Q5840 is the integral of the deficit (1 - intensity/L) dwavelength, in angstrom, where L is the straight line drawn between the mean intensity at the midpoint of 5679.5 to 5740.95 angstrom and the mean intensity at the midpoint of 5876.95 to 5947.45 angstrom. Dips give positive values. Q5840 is -3.6 angstrom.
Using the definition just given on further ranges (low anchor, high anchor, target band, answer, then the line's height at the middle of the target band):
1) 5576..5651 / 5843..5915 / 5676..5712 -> -1.4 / 1.39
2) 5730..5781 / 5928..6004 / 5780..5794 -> 0.3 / 1.47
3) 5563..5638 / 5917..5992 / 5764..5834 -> -3.1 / 1.42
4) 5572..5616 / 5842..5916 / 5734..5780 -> -2.7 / 1.39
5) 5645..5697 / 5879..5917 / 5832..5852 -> -2.3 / 1.34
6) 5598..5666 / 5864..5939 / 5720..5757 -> -2.4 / 1.39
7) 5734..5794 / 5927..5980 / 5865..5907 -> 3.0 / 1.46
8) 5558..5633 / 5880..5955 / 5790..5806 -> -1.0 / 1.38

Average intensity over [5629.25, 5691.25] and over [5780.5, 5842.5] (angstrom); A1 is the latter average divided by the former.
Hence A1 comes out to 1.05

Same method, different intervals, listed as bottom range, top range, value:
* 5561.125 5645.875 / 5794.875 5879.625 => 1.07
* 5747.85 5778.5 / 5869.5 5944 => 0.95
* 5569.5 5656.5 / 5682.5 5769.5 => 1.05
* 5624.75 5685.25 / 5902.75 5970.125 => 1.03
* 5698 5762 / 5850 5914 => 0.94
